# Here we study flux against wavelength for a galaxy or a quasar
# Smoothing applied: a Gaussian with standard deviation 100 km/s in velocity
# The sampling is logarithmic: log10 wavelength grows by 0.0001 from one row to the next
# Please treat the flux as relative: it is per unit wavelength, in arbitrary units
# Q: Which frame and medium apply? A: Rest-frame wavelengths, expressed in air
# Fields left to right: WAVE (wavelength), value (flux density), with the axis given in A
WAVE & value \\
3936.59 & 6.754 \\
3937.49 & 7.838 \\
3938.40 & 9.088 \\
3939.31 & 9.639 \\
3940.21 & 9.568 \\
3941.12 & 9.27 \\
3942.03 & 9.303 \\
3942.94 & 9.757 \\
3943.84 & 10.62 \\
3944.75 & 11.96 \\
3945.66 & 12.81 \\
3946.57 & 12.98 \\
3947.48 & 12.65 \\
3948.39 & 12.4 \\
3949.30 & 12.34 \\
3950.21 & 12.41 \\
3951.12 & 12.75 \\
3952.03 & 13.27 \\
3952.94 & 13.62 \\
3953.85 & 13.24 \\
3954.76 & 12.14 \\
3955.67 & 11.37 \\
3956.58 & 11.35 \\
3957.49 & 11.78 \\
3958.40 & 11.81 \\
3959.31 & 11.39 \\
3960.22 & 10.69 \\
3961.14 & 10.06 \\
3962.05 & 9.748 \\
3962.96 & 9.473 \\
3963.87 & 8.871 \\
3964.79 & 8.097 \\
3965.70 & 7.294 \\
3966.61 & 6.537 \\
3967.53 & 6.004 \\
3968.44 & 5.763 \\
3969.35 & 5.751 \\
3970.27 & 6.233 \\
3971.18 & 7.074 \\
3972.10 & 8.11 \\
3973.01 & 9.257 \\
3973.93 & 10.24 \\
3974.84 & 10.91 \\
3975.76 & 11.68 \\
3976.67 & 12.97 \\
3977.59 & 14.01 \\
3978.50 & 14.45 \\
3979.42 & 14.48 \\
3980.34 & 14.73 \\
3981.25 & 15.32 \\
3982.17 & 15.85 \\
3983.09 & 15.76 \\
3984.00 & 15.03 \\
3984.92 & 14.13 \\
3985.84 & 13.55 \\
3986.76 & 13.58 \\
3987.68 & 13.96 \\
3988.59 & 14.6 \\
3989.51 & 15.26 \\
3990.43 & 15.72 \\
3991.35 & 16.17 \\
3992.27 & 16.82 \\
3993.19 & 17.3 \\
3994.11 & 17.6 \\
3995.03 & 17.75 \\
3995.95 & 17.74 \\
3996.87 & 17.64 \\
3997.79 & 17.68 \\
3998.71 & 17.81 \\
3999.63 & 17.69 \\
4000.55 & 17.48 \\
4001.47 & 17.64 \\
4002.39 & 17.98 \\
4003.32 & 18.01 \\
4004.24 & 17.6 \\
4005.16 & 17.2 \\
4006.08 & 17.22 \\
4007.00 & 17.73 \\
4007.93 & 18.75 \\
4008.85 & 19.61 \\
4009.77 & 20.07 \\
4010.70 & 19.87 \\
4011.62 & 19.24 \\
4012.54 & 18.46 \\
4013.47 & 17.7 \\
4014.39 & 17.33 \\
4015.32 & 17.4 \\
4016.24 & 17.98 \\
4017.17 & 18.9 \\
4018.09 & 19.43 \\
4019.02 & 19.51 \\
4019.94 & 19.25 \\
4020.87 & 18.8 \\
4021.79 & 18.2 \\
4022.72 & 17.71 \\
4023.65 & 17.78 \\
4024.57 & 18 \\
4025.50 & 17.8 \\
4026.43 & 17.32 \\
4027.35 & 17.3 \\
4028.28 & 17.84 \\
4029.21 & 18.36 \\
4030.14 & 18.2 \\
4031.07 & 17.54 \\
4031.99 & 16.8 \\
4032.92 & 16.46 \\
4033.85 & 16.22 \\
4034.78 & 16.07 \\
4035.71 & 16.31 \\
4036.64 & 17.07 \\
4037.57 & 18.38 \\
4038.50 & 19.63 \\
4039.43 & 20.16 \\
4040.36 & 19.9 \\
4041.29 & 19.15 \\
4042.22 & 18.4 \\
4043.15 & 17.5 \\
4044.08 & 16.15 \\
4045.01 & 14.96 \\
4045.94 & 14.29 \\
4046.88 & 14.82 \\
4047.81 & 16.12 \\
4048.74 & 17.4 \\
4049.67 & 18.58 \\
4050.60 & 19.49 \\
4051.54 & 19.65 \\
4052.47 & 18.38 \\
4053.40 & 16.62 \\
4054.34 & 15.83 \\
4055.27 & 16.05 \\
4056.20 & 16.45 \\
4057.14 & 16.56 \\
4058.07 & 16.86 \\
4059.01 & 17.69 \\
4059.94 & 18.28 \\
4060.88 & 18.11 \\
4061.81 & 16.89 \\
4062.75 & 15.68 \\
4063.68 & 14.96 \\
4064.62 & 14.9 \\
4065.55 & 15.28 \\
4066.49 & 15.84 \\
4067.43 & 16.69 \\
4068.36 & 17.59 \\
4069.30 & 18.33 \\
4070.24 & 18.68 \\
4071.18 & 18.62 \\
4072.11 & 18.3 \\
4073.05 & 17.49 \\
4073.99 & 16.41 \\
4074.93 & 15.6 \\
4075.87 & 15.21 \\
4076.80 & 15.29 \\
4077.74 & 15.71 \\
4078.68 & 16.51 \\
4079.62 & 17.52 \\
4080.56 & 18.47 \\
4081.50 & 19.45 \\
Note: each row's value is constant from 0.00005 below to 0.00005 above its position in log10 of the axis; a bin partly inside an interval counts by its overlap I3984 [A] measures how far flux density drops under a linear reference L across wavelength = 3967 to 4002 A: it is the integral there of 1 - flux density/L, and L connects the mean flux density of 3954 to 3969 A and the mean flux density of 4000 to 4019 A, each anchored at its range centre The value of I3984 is 0.6 A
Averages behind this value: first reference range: 9.57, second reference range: 18.3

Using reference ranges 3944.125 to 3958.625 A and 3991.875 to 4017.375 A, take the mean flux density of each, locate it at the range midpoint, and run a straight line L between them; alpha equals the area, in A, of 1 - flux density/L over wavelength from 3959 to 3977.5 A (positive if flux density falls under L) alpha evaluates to 6.9 A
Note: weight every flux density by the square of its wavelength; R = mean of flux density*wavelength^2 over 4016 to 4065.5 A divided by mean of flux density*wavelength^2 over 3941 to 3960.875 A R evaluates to 1.5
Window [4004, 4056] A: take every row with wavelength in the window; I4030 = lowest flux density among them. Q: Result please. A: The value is 14.29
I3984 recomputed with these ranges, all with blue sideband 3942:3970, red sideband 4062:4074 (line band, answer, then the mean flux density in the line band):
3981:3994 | -3.1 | 15.3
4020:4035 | -3.1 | 17.6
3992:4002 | -3.7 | 17.6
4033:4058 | -2.8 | 17.3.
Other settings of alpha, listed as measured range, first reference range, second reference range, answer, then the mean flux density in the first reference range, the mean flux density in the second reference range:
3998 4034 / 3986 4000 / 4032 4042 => -1.87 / 16.4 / 17.9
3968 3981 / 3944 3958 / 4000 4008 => 3.82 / 12.4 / 17.7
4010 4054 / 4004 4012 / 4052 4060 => -0.20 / 18.6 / 16.9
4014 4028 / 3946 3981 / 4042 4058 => -3.17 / 10.8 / 16.9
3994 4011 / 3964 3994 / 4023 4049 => -4.49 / 12.1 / 17.4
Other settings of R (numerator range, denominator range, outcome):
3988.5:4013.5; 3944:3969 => 1.67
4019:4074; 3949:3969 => 1.74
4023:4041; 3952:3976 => 1.91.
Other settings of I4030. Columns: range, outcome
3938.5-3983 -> 5.751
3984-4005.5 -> 13.55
